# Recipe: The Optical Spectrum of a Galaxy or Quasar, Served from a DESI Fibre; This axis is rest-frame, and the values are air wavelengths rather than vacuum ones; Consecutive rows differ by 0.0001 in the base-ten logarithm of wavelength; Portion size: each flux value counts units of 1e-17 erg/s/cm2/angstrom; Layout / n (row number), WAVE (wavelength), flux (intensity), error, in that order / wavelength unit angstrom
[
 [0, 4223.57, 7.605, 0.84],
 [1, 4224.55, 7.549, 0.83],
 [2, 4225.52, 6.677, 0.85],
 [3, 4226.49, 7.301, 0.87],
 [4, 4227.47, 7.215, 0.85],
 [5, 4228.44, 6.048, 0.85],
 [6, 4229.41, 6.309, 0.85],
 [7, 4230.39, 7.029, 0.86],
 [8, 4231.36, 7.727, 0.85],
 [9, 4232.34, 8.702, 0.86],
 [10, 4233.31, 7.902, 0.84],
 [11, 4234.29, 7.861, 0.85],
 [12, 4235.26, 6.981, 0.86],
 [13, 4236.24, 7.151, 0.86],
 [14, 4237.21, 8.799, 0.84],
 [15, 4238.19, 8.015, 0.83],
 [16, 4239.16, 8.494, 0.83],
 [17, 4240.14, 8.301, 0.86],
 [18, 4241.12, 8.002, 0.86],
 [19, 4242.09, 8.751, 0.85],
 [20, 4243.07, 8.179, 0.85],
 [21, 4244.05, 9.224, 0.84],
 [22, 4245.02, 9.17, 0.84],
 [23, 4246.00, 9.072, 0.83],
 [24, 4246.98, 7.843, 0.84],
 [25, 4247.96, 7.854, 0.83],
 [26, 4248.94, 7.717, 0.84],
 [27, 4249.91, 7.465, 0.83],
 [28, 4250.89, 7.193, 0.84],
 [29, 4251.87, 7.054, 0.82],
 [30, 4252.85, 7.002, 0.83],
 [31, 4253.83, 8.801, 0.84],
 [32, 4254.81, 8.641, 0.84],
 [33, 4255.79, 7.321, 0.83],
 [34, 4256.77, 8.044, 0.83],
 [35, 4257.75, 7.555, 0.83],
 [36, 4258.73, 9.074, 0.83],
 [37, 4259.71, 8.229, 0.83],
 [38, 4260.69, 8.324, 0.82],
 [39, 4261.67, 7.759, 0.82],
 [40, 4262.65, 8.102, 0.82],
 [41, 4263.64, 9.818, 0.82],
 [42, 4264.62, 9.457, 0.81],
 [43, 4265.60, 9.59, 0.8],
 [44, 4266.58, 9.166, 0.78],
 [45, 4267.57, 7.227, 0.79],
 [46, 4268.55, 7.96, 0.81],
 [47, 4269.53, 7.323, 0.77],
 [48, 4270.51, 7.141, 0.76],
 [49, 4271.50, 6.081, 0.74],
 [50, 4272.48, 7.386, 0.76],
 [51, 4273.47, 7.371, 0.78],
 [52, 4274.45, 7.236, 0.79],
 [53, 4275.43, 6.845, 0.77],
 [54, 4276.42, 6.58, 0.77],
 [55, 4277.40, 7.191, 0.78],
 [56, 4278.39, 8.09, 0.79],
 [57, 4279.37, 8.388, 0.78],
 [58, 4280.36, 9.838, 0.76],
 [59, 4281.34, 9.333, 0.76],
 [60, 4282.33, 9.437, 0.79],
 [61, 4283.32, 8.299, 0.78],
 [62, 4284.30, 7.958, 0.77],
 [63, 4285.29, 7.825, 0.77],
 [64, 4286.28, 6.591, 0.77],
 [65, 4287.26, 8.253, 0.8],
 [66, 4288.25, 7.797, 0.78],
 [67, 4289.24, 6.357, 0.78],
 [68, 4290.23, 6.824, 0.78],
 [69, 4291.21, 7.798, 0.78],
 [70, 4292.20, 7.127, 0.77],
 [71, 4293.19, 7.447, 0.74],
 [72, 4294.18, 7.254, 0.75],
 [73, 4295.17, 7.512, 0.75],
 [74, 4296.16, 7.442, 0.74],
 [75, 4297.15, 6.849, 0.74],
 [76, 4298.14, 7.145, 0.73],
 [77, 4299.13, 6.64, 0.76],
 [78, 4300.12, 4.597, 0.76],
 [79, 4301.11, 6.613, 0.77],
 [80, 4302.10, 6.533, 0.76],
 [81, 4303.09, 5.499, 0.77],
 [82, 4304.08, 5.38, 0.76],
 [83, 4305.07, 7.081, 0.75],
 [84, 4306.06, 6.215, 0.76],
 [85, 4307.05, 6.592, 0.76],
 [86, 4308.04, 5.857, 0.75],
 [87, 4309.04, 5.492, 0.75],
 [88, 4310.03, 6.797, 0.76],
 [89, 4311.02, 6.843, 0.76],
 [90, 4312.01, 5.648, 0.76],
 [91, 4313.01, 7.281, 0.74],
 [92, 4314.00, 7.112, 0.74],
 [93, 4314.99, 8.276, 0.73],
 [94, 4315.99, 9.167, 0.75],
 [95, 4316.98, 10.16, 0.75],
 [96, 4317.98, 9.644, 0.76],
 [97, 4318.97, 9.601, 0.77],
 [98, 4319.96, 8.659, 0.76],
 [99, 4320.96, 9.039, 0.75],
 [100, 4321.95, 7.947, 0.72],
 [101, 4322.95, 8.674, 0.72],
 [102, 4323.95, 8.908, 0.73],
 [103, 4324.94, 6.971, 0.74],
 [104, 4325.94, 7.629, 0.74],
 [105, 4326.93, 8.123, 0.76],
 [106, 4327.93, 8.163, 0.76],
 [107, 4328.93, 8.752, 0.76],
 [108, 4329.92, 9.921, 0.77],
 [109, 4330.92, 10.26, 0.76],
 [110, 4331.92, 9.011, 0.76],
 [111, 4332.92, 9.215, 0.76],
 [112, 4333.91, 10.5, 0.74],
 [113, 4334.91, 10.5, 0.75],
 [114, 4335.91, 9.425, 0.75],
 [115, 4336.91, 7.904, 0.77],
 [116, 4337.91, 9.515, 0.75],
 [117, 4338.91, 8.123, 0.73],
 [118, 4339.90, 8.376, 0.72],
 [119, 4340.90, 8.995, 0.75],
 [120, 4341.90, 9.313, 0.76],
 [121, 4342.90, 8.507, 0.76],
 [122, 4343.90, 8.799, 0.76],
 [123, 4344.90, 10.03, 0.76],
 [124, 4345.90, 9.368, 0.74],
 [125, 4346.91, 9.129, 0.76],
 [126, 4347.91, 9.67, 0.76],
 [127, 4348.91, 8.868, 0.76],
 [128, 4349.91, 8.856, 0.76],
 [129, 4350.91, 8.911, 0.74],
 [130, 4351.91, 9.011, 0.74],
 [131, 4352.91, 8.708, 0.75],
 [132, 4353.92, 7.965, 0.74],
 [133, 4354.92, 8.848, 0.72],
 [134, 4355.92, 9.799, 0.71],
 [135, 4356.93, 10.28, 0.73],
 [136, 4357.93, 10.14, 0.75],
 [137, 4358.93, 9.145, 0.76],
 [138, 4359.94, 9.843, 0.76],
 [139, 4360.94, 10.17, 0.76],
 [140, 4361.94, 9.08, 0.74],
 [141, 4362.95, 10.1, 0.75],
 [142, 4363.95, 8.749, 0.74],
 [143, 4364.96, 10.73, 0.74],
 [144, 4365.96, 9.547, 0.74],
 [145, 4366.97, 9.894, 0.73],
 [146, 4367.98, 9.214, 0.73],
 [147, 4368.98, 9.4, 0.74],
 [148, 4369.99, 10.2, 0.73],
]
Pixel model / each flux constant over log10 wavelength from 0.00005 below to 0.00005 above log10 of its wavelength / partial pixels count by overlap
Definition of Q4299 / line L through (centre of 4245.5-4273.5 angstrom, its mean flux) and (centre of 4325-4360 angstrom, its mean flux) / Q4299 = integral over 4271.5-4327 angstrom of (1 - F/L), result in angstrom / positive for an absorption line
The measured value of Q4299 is 6.8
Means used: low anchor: 7.99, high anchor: 9.09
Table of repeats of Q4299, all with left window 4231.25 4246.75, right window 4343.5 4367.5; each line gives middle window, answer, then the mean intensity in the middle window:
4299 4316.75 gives 4.68 angstrom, 6.59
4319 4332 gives 0.67 angstrom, 8.64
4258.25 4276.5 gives 1.25 angstrom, 7.96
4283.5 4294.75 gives 1.73 angstrom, 7.41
